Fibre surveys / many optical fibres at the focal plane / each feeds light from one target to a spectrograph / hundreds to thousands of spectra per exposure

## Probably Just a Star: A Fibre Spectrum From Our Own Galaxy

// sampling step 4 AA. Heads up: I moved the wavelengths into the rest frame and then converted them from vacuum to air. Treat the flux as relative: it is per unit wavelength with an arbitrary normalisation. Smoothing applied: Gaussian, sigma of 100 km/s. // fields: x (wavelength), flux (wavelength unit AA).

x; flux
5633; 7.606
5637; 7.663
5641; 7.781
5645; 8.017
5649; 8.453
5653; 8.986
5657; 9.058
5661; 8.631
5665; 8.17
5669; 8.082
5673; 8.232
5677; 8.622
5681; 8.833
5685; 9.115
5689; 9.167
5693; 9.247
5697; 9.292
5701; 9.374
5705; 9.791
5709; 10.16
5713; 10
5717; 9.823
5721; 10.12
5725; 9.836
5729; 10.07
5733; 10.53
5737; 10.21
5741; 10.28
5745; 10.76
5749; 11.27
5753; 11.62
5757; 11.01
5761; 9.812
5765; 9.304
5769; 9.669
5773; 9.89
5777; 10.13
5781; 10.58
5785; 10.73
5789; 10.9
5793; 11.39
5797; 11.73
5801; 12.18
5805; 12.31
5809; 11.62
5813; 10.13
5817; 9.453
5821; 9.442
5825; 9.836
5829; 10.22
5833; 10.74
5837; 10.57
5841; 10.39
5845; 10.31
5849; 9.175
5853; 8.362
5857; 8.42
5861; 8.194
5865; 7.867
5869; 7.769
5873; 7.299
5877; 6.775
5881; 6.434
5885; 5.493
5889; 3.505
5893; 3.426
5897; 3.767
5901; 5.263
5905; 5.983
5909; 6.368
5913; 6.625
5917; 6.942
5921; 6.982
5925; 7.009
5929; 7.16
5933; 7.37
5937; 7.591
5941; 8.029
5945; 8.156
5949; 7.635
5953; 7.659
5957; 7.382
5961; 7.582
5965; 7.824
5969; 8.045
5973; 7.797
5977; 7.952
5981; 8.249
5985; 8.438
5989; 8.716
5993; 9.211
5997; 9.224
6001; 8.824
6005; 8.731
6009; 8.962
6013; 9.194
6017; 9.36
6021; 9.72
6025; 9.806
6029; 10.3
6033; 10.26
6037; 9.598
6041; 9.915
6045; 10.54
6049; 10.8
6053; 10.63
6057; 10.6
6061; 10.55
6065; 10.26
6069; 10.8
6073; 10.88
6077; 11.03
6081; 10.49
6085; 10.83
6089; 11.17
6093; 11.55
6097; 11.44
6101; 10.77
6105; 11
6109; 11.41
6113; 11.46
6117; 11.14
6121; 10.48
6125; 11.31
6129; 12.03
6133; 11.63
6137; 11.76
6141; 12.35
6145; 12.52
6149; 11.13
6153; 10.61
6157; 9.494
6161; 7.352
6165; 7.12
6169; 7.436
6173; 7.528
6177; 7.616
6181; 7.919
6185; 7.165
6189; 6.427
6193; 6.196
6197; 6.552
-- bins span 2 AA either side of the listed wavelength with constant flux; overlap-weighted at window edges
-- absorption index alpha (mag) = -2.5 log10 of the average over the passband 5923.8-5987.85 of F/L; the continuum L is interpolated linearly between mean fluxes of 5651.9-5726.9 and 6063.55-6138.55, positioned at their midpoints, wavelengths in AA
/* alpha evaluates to 0.32 mag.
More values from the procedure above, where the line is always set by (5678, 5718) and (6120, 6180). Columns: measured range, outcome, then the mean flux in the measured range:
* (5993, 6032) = 0.05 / 9.36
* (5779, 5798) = -0.16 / 11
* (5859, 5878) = 0.26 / 7.62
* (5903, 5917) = 0.45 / 6.41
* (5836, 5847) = -0.09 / 10.4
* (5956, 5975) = 0.25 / 7.74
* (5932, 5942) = 0.26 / 7.66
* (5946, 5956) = 0.26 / 7.67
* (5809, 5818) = -0.07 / 10.2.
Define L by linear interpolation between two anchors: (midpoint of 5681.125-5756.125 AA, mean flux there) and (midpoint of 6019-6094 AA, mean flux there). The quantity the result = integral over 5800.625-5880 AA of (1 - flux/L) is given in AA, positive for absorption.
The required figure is 5.7 AA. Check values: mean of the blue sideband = 10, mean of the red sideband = 10.5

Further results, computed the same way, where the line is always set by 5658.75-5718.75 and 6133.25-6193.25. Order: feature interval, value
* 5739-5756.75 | -3.7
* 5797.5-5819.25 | -5.0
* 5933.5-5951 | 2.4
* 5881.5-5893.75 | 6.2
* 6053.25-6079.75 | -4.9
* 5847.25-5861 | 0.7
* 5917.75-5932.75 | 3.3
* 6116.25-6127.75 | -2.6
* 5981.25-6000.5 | 0.4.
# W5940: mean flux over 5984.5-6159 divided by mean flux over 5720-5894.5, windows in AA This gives 1.10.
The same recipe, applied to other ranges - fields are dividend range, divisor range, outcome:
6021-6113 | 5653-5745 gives 1.13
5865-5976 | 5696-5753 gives 0.67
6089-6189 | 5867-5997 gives 1.44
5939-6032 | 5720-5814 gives 0.80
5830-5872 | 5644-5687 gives 1.07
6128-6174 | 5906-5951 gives 1.40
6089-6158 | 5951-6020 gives 1.34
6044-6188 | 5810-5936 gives 1.34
